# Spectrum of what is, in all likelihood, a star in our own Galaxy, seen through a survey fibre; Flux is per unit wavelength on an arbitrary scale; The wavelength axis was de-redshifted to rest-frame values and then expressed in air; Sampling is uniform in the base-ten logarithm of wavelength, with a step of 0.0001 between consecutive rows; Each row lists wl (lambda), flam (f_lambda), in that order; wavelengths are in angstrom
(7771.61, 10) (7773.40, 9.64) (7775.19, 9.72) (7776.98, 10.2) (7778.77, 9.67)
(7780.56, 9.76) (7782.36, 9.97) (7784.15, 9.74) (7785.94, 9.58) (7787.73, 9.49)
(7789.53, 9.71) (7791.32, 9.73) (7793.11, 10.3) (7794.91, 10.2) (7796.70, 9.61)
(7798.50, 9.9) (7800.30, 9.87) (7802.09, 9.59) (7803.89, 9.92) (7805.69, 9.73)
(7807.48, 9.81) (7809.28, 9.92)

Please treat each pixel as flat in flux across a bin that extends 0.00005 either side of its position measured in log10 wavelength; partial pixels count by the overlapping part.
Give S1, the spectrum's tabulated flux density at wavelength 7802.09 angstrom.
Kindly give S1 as 9.59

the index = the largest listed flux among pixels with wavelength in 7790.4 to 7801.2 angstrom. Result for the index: 10.3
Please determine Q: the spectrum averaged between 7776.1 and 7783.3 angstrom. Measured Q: 9.89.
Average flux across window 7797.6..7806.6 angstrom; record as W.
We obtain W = 9.8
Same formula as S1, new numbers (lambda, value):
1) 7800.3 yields 9.87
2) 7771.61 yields 10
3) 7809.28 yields 9.92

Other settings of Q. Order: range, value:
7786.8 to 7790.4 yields 9.59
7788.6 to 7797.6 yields 9.91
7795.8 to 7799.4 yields 9.75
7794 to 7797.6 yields 9.9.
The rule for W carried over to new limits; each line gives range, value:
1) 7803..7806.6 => 9.84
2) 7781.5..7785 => 9.86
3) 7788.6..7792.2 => 9.71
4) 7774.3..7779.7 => 9.87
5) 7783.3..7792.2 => 9.65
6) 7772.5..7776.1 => 9.68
